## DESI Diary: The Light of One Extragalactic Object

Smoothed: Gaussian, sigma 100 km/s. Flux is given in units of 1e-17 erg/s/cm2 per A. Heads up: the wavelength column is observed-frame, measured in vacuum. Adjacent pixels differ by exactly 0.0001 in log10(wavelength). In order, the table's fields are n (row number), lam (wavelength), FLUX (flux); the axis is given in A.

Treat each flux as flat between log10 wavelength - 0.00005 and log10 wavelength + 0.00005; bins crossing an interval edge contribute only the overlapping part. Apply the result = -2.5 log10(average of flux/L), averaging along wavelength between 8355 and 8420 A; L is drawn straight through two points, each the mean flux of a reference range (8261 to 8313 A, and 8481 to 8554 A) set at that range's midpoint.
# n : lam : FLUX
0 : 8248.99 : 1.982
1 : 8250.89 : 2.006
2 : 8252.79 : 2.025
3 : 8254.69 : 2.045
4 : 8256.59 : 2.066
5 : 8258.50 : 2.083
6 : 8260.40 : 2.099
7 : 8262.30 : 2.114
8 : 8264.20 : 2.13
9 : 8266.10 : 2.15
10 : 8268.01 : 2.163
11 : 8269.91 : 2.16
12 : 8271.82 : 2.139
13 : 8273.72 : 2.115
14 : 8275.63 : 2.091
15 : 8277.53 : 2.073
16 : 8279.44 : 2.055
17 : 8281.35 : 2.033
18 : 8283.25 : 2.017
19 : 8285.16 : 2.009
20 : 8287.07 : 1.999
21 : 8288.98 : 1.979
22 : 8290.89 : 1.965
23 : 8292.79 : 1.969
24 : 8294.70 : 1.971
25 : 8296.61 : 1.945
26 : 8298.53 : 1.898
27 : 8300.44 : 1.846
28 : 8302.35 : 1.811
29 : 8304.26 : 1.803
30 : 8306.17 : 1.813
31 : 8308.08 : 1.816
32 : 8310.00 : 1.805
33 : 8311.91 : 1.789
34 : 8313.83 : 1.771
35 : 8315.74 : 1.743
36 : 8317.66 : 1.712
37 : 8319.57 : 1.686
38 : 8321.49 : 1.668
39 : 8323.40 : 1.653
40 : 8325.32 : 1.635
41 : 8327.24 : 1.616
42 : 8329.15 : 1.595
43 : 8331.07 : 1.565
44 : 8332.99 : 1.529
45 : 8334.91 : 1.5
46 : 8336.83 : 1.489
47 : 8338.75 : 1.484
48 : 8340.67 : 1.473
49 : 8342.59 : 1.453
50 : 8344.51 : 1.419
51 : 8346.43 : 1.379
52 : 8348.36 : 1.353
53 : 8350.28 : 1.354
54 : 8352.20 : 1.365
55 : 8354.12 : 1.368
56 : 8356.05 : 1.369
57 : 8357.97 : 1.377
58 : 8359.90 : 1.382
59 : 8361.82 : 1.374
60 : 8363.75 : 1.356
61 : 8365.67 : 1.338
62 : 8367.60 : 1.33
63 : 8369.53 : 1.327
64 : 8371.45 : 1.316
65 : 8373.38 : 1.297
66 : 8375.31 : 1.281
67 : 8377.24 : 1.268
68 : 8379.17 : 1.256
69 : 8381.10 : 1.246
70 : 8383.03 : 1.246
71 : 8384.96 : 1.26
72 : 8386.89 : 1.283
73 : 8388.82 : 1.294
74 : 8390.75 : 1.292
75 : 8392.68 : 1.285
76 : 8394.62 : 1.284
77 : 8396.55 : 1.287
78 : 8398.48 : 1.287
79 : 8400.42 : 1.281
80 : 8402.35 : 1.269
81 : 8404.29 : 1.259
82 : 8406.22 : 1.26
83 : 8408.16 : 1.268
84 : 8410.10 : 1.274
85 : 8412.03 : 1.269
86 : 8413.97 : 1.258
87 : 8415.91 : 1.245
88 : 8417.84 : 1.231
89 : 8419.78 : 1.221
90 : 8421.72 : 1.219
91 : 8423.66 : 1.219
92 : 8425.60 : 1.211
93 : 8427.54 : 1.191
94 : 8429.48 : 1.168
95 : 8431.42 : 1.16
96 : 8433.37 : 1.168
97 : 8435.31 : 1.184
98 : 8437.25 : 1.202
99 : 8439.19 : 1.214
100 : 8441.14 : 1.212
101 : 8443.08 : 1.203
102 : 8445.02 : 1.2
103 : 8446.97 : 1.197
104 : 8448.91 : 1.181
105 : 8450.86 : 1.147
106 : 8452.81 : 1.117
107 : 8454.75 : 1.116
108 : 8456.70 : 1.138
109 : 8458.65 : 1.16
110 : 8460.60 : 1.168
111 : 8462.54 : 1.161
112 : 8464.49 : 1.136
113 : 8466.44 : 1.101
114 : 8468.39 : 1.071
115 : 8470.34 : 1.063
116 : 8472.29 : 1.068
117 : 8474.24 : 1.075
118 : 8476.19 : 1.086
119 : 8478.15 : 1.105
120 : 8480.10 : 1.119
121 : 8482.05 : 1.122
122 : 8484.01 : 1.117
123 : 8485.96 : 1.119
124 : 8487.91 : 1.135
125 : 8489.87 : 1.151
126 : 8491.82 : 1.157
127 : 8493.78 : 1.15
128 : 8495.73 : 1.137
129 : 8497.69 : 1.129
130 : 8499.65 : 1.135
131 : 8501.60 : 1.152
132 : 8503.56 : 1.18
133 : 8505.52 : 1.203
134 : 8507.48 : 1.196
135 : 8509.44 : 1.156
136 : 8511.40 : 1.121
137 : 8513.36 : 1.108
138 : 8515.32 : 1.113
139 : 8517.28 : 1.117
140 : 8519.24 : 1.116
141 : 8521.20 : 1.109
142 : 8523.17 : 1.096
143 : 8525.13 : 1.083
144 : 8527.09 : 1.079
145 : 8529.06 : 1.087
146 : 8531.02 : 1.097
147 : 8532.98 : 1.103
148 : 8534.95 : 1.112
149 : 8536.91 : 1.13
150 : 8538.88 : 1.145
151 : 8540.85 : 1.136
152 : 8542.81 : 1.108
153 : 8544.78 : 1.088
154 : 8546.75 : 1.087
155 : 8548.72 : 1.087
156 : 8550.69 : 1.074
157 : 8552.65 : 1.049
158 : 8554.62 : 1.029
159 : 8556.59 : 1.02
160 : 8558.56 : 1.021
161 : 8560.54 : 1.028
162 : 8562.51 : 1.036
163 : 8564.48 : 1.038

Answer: 0.24 mag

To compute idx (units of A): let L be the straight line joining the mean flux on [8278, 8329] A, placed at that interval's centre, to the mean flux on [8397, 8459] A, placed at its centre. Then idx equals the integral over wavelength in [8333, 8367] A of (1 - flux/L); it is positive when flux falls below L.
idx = 4.3 A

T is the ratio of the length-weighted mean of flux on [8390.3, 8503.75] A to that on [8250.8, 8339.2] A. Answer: 0.63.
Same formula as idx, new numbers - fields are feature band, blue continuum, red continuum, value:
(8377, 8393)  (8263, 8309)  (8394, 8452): 1.9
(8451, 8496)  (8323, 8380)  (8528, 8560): 3.1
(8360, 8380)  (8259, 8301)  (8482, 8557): 4.5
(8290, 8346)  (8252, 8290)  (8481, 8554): 5.8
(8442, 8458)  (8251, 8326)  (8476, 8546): 2.2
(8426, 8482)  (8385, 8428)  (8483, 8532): 2.4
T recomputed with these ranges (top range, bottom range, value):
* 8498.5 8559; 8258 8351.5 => 0.61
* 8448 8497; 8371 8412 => 0.88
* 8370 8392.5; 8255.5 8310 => 0.64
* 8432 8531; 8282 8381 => 0.71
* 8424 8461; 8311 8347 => 0.74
